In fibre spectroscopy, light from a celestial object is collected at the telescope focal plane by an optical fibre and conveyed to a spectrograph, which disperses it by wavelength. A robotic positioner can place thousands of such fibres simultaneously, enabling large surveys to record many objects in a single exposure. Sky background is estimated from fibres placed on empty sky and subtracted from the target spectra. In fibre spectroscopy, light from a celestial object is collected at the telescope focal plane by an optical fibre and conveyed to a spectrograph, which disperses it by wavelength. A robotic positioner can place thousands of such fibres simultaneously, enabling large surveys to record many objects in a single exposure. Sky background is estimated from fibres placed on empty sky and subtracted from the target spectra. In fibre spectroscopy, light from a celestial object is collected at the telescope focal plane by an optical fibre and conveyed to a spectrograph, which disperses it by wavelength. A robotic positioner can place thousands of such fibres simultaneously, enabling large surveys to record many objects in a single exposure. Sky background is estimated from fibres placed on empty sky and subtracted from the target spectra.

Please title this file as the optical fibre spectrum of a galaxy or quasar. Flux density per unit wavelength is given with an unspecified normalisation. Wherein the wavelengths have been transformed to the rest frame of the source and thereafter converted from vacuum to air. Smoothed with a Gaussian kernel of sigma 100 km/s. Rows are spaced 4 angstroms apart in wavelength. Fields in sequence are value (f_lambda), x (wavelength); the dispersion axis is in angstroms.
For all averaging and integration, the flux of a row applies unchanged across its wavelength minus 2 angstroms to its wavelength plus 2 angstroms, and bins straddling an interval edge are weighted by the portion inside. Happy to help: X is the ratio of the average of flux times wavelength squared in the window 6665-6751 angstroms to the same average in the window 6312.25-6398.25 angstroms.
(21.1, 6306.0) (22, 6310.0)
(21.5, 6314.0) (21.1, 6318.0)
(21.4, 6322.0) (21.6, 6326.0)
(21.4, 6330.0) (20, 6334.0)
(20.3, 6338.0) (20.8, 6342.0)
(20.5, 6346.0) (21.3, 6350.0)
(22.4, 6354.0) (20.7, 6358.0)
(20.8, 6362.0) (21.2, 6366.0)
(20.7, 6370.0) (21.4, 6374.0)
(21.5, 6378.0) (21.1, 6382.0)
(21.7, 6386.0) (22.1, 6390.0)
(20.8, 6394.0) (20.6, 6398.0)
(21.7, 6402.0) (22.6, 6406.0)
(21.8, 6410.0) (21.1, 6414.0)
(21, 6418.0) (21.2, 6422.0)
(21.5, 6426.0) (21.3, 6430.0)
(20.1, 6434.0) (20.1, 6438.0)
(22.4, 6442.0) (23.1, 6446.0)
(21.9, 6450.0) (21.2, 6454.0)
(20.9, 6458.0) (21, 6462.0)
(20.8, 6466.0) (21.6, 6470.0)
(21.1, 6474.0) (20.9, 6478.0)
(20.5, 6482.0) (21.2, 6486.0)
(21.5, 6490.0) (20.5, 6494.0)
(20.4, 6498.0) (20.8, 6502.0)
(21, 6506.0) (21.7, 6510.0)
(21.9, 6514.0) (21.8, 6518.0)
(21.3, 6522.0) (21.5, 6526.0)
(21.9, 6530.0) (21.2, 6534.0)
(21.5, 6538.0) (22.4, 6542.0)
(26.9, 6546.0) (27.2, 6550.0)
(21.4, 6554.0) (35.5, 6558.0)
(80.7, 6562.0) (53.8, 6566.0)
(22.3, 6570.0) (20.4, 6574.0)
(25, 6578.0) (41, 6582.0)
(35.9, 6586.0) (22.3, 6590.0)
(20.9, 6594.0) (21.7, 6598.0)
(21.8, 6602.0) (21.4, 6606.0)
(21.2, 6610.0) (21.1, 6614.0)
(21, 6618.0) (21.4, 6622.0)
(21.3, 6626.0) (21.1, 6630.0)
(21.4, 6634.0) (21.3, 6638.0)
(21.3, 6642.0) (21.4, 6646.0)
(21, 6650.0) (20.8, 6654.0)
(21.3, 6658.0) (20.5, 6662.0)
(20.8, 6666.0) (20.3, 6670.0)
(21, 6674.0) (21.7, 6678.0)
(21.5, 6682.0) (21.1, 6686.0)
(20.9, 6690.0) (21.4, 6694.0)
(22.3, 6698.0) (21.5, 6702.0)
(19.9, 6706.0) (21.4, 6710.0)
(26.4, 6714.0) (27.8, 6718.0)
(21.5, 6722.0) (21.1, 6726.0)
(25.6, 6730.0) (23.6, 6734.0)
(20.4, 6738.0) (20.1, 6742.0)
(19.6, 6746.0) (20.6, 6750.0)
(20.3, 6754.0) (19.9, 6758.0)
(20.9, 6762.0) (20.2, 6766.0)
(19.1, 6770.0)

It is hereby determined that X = 1.15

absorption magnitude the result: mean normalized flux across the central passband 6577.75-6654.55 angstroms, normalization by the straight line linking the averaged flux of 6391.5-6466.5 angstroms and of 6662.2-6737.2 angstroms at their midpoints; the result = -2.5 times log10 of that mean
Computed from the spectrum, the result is -0.06 mag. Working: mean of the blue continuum 21.3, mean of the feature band 23.2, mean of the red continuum 22.1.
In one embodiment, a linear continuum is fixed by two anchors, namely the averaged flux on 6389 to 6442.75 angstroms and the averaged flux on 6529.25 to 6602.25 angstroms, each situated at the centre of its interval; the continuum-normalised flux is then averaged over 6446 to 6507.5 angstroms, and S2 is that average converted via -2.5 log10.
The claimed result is 0.17 mag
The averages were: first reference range 21.3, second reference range 30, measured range 21.1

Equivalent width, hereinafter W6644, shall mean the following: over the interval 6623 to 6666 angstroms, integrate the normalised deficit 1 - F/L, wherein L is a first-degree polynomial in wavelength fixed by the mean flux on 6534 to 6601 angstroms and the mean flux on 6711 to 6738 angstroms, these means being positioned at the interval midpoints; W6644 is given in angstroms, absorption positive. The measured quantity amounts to 9.84 angstroms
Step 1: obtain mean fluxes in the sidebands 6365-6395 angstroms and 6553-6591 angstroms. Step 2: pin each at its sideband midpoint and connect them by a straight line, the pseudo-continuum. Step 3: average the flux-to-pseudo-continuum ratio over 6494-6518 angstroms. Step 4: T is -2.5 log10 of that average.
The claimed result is 0.43 mag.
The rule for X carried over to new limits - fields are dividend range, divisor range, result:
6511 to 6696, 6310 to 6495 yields 1.24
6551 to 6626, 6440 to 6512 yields 1.42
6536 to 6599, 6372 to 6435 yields 1.54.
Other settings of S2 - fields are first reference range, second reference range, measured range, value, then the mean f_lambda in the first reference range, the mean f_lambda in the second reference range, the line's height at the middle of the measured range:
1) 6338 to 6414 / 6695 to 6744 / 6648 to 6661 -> 0.068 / 21.3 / 22.6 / 22.4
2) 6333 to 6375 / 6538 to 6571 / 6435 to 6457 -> 0.271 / 20.9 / 35.8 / 27.8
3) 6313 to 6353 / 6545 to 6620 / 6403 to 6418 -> 0.094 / 21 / 29.6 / 23.7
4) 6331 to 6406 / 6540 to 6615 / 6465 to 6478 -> 0.198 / 21.1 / 29.7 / 25.4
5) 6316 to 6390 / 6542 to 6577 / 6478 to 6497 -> 0.397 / 21.1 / 34.9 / 30.1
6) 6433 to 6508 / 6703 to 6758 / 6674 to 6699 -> 0.025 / 21.1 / 22.1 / 21.9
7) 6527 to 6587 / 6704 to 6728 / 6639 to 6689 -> 0.220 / 31.6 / 23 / 25.8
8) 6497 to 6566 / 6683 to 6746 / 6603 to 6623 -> 0.179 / 27.3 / 22.2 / 25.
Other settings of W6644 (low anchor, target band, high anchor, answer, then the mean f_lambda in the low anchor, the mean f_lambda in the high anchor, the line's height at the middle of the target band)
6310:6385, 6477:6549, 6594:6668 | -1.8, 21.1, 21.2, 21.2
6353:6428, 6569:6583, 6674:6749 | -3.1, 21.3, 22.1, 21.8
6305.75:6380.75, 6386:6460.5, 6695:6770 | -0.5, 21.1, 21.8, 21.3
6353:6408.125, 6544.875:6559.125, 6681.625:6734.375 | -3.5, 21.4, 22.6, 22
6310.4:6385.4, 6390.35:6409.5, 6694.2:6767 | -0.3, 21.1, 21.9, 21.2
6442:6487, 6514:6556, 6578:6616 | 1.4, 21.3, 25.2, 23.4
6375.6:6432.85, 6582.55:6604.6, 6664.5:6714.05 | -4.3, 21.4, 21.4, 21.4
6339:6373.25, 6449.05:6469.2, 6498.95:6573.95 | 3.0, 21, 27.7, 24.9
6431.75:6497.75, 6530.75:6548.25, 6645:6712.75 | -1.5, 21.2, 21.2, 21.2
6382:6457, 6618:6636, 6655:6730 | 0.4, 21.4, 21.9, 21.8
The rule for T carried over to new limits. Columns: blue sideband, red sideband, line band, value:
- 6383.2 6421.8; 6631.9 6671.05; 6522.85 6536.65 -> -0.01 mag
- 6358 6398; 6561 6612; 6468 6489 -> 0.21 mag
